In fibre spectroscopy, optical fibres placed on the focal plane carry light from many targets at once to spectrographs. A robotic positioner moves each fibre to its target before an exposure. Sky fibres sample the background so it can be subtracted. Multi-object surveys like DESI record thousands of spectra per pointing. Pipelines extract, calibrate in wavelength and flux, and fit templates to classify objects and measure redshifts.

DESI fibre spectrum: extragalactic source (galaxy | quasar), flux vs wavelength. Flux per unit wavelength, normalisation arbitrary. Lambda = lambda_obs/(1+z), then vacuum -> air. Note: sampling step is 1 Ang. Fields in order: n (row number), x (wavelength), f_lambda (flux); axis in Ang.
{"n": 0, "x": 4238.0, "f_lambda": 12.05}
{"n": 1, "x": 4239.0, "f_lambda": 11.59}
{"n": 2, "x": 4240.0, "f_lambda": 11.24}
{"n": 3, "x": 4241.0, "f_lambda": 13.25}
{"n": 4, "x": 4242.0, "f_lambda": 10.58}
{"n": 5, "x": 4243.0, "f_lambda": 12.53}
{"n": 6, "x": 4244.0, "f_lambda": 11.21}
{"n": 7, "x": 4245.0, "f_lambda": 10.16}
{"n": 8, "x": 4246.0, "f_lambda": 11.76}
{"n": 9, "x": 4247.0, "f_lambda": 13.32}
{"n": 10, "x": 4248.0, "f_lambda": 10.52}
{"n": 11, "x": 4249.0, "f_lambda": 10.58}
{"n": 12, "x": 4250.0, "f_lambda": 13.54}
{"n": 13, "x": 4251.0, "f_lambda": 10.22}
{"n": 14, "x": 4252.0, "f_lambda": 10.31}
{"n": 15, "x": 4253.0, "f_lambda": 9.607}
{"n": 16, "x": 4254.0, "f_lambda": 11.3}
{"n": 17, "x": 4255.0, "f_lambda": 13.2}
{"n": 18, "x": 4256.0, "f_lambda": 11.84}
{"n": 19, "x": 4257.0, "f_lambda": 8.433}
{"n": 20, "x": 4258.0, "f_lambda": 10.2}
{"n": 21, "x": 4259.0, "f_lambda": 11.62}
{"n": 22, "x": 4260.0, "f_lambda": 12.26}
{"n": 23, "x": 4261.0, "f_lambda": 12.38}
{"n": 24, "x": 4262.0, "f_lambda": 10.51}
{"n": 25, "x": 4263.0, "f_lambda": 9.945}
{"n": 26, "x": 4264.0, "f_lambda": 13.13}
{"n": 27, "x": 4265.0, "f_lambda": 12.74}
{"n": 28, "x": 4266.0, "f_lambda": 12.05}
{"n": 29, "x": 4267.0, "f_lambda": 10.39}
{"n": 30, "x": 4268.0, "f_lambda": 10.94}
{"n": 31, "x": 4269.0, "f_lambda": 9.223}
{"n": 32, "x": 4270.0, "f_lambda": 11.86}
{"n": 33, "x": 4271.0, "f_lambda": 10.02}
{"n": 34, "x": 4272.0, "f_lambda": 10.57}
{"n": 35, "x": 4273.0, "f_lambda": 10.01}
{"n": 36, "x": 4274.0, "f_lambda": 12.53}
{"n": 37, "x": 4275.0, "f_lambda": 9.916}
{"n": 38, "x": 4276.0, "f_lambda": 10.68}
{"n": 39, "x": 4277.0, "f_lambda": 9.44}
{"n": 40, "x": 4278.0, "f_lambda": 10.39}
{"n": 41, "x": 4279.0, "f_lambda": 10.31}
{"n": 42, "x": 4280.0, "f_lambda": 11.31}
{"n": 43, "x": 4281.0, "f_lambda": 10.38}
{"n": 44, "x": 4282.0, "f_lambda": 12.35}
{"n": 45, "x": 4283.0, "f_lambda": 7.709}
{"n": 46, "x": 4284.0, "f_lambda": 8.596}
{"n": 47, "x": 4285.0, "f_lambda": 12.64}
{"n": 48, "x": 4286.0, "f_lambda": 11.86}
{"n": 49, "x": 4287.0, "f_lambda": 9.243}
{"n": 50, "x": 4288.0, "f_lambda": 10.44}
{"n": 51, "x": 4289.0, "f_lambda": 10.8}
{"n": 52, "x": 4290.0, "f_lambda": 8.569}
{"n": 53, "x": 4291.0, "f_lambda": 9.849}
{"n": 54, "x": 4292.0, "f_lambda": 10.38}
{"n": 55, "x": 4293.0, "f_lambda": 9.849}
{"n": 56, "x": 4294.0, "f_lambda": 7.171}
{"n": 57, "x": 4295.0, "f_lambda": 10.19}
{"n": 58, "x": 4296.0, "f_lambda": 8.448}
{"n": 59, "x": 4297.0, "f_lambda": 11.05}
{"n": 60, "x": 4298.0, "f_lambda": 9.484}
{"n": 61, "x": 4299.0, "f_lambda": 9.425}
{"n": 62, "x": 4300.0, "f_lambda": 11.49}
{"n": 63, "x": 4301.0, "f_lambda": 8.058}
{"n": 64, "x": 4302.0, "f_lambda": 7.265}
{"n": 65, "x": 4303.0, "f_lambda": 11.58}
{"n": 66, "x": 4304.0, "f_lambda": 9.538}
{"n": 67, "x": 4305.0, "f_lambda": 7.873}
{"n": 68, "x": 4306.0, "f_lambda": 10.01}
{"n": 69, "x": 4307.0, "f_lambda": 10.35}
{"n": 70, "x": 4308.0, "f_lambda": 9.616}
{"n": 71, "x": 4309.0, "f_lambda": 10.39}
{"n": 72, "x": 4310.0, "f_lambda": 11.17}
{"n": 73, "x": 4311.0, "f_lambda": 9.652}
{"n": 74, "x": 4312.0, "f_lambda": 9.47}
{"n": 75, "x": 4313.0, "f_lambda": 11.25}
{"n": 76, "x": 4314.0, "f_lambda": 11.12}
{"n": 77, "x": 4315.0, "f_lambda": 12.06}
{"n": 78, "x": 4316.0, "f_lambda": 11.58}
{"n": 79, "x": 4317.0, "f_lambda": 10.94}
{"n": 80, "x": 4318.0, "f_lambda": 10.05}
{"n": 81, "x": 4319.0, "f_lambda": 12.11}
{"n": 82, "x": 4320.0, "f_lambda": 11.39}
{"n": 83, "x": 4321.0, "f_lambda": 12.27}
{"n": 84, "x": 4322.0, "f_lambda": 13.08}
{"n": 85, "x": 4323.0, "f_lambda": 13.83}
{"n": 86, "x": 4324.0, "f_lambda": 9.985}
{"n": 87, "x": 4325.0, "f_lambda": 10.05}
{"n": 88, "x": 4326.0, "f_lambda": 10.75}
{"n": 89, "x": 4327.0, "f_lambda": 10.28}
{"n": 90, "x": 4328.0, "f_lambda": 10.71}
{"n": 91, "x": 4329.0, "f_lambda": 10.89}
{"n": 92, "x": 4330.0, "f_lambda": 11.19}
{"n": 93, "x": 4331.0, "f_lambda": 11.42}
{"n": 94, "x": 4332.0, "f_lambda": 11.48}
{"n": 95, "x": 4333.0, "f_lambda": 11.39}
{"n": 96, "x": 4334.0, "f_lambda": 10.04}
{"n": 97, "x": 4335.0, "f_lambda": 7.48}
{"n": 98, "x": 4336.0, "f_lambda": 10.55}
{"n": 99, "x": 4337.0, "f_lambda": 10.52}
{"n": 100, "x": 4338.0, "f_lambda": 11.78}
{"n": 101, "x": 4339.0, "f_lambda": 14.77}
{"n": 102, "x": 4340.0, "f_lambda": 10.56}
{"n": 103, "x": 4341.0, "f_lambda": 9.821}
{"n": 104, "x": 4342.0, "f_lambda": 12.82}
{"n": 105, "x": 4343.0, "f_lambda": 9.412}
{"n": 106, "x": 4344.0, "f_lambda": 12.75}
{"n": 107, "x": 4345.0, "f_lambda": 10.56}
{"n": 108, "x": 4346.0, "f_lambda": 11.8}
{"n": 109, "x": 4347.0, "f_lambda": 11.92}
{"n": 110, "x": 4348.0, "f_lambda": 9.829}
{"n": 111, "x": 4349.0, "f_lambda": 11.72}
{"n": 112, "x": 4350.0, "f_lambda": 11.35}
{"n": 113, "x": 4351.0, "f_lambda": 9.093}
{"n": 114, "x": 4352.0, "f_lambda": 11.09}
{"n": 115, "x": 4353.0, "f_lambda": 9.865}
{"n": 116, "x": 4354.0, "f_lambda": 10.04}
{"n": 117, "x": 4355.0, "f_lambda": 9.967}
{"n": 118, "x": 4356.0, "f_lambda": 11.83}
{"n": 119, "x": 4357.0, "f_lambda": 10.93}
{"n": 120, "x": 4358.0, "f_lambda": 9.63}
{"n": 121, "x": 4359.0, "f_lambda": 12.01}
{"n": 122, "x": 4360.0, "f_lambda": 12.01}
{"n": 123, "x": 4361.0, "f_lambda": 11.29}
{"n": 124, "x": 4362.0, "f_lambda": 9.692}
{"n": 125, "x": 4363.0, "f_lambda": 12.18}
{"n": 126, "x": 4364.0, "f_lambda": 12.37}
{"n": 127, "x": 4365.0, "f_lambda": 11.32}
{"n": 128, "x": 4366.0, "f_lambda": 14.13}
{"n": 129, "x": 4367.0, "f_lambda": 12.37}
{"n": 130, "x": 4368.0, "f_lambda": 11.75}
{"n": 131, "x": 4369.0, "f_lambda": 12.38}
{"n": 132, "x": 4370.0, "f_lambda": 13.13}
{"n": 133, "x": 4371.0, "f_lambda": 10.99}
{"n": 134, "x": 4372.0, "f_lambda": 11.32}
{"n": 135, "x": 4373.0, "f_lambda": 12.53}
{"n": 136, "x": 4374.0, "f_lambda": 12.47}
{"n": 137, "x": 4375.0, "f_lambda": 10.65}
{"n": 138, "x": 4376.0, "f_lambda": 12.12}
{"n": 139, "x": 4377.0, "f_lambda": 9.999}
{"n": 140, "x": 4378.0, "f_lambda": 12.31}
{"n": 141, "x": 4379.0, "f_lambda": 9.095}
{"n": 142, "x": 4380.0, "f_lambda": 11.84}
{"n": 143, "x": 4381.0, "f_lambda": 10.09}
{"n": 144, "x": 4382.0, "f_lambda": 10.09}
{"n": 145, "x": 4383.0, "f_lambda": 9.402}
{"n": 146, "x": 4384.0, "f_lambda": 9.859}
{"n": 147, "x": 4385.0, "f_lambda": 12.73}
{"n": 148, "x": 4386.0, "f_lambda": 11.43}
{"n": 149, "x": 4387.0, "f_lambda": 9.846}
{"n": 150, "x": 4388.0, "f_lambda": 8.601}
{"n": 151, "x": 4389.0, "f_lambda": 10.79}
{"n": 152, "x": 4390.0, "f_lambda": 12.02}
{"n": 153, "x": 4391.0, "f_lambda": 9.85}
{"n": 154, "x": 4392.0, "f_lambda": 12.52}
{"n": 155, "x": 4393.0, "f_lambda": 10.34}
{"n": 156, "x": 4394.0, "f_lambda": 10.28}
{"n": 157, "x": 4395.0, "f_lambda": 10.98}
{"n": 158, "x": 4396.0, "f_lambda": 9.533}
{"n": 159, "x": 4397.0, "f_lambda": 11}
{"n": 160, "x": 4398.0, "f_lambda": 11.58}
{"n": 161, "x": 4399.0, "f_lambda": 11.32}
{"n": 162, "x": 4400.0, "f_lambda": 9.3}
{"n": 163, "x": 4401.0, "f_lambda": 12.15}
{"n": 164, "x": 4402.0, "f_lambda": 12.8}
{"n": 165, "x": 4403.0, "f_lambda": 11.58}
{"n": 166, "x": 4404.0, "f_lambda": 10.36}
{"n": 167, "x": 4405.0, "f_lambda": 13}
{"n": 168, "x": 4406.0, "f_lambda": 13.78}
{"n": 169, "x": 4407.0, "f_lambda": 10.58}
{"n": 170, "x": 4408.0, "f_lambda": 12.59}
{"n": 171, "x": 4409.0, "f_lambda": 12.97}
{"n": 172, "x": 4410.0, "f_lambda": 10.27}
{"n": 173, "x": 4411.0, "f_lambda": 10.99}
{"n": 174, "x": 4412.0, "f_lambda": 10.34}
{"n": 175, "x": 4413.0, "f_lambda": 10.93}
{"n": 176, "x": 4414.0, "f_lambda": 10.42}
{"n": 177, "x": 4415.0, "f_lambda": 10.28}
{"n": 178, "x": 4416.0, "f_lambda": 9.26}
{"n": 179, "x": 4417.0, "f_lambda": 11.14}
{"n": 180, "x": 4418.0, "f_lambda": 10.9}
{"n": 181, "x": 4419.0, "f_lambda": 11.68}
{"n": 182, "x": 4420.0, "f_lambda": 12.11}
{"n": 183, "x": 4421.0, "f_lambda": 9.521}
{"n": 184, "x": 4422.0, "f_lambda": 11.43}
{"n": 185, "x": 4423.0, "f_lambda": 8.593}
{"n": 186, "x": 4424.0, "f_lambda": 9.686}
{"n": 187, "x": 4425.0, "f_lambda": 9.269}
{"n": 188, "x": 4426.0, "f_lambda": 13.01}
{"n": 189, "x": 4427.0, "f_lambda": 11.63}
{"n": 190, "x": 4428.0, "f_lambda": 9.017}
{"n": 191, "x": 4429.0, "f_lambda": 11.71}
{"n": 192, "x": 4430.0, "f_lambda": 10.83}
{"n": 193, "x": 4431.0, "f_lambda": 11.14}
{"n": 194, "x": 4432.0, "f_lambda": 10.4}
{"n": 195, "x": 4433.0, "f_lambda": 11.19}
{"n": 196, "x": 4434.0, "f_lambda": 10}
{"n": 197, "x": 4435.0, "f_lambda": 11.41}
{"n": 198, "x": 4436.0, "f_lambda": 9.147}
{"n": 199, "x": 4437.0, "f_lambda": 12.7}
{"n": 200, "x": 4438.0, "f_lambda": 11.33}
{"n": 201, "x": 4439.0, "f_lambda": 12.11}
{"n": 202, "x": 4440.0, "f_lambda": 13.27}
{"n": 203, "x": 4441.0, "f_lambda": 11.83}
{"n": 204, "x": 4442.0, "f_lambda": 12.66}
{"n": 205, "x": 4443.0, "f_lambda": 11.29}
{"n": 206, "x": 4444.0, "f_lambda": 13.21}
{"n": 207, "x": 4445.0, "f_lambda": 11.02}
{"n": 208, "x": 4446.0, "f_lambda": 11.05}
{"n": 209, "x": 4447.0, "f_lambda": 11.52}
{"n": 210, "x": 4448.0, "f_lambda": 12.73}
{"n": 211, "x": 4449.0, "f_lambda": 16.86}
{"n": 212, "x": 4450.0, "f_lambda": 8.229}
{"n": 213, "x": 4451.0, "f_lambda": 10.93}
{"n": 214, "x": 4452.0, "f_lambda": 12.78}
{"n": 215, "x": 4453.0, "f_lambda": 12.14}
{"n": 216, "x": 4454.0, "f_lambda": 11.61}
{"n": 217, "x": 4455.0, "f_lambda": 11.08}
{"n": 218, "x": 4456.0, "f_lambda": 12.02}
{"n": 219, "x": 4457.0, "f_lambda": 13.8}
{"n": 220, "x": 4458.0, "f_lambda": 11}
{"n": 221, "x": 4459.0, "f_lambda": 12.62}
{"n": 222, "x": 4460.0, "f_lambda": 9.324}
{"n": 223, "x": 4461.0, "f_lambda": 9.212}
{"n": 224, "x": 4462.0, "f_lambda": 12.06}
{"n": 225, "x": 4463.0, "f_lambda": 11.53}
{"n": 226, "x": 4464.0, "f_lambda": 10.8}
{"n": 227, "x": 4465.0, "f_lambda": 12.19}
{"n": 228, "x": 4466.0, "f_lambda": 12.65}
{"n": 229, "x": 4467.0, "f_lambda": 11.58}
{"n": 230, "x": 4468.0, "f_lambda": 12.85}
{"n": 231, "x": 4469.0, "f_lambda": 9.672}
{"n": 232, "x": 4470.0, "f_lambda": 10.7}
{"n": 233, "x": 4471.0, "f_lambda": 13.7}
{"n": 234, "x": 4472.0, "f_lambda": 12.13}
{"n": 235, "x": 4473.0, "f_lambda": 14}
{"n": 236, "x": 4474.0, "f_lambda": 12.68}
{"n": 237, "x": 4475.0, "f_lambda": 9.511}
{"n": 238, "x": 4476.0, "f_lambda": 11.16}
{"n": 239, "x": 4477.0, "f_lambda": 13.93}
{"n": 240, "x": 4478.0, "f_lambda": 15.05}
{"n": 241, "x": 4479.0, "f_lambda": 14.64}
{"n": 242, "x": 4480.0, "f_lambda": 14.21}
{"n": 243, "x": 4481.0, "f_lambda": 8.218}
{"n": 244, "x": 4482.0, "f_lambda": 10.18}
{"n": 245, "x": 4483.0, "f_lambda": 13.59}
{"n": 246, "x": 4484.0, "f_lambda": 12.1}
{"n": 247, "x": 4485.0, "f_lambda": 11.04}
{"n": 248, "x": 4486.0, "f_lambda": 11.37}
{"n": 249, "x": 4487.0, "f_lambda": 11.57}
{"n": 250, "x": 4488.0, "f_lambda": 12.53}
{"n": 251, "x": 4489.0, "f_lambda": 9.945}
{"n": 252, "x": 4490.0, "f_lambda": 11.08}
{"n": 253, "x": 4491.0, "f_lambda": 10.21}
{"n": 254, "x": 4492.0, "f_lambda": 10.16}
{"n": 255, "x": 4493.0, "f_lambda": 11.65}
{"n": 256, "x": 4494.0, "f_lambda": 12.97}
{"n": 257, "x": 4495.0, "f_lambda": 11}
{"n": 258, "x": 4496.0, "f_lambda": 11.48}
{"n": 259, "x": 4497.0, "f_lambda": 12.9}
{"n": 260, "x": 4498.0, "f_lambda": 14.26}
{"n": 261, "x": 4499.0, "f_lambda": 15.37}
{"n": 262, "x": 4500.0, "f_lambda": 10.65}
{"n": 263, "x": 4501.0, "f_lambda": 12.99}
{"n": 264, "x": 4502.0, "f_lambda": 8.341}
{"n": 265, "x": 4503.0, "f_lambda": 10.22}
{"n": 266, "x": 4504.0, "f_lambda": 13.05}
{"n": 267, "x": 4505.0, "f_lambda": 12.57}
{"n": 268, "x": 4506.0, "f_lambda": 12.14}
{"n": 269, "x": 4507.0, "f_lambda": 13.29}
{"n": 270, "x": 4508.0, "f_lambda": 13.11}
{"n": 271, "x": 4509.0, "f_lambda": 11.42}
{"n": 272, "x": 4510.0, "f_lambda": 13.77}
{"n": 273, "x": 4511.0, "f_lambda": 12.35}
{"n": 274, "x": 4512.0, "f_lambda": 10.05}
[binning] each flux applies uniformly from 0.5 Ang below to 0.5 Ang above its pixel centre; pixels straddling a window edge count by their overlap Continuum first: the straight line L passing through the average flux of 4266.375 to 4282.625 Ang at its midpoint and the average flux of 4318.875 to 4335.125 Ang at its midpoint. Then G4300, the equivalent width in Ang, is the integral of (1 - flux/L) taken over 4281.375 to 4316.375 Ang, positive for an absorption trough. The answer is 2.8 Ang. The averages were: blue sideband 10.6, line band 10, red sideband 11.1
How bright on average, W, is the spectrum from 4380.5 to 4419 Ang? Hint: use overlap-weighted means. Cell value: 11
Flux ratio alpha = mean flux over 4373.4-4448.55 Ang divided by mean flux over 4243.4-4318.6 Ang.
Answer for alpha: 1.05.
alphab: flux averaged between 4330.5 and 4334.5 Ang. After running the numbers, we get 11.1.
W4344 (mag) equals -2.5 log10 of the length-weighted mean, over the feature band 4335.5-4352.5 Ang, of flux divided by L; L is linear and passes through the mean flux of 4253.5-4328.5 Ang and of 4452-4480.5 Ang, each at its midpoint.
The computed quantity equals -0.02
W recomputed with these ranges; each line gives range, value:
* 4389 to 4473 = 11.4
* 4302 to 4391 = 11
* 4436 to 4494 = 11.8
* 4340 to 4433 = 11.1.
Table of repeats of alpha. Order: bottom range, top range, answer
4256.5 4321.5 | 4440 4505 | 1.14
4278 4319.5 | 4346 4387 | 1.11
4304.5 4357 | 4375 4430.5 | 1.00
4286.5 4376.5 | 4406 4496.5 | 1.06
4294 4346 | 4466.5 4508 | 1.13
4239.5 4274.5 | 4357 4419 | 1.00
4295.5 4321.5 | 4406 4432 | 1.06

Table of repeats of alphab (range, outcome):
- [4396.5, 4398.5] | 11.3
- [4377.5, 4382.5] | 10.7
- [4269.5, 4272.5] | 10.8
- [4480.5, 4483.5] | 10.7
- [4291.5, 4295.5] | 9.4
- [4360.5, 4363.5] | 11.1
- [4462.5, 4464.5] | 11.2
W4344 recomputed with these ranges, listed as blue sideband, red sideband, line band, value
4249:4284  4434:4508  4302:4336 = 0.043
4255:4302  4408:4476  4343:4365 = -0.014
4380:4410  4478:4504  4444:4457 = -0.043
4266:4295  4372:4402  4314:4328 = -0.085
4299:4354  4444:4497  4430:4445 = 0.005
